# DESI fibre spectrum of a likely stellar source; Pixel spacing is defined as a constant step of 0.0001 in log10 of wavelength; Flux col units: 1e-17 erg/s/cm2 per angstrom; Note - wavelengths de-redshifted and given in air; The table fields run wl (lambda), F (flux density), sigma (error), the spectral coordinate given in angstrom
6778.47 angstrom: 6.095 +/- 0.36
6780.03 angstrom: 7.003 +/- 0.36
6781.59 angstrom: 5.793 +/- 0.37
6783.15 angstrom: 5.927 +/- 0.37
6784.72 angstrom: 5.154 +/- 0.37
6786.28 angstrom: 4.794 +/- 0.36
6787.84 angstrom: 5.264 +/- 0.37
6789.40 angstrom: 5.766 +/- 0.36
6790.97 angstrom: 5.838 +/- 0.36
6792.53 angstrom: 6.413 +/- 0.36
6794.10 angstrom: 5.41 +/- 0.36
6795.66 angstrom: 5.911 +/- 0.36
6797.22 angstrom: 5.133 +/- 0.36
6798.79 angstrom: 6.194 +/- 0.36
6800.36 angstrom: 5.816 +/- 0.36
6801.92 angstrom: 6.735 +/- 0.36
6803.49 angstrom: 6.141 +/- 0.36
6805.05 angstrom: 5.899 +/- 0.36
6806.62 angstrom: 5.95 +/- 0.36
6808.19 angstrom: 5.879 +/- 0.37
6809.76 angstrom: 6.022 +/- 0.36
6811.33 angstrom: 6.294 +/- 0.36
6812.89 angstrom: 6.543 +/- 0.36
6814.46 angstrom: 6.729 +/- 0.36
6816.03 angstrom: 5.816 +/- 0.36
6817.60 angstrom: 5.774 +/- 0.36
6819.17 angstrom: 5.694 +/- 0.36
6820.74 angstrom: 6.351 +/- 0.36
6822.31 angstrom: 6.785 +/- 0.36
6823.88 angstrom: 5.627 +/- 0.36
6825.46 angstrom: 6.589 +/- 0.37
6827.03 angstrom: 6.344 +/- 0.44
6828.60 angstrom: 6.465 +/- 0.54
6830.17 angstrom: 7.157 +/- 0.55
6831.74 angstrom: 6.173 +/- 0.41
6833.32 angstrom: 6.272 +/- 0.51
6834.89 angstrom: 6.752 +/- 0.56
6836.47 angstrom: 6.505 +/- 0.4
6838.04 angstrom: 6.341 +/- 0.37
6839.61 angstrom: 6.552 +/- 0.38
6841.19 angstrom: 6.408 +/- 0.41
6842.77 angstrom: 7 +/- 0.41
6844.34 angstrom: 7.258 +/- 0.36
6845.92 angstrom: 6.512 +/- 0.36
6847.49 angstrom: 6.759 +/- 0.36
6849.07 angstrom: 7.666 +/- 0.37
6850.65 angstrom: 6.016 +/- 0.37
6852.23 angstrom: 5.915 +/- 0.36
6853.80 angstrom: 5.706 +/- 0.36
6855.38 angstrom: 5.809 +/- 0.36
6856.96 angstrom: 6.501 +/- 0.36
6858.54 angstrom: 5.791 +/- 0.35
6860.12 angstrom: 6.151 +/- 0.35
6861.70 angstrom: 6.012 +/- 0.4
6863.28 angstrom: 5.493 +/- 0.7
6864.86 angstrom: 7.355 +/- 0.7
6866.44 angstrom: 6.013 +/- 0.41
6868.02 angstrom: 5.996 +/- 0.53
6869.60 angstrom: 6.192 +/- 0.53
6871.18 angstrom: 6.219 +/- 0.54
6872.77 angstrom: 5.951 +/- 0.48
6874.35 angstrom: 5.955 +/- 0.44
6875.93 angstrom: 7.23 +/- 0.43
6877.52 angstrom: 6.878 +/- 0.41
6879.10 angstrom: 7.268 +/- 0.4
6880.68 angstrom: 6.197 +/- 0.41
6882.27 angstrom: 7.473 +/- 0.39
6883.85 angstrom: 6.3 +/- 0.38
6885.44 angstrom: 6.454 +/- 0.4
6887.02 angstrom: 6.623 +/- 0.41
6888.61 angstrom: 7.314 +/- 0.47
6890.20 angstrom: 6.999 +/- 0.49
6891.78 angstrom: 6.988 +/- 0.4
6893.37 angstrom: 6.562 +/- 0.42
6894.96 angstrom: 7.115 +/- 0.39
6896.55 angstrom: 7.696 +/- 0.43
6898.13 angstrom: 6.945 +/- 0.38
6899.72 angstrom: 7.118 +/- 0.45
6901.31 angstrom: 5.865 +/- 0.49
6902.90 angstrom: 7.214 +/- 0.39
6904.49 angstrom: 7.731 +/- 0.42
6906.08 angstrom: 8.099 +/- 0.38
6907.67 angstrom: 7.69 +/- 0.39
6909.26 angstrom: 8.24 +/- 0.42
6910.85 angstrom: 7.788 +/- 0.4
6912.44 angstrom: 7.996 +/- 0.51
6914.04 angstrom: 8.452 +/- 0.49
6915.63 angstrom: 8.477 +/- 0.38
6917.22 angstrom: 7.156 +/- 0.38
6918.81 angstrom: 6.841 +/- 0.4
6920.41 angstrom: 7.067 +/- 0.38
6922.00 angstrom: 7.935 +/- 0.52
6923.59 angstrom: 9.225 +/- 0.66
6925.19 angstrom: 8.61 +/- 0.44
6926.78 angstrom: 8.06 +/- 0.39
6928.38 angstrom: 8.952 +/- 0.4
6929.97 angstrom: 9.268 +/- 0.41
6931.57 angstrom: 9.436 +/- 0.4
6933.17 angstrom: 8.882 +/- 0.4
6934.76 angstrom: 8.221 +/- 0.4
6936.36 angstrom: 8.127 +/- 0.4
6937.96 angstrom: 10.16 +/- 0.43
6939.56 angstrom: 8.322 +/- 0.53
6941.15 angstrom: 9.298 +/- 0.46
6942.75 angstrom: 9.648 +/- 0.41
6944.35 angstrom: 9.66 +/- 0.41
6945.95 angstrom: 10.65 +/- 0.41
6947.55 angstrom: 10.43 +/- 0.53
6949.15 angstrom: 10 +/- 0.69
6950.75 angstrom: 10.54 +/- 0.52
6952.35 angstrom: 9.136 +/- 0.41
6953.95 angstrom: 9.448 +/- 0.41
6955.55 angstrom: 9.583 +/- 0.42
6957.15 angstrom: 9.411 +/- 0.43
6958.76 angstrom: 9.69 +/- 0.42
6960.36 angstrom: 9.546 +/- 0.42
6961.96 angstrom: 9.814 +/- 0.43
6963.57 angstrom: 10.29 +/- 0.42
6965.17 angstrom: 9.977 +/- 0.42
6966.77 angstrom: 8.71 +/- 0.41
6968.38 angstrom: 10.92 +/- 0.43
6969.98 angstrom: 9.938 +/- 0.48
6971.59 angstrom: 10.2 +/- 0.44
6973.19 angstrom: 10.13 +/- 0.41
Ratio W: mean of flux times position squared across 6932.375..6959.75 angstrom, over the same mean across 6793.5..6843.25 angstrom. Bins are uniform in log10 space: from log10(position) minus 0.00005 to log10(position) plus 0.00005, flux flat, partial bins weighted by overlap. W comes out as 1.58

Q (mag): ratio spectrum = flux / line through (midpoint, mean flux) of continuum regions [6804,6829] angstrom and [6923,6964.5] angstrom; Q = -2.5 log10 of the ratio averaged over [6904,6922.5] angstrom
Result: 0.11 mag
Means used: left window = 6.17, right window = 9.4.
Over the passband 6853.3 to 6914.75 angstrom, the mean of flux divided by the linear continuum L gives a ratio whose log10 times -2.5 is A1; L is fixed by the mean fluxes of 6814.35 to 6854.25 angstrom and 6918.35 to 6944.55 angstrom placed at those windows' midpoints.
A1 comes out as 0.12 mag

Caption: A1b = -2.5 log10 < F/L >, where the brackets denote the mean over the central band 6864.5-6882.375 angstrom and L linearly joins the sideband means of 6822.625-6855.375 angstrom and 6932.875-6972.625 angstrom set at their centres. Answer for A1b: 0.146 mag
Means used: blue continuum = 6.49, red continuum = 9.64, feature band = 6.51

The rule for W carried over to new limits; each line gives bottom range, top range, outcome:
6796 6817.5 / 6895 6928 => 1.31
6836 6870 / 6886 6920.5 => 1.17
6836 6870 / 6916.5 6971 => 1.49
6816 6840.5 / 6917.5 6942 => 1.39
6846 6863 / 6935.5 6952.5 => 1.59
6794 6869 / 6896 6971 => 1.45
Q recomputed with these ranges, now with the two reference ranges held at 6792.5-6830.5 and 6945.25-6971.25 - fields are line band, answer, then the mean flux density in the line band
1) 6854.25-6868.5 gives 0.208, 6.12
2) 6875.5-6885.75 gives 0.157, 6.83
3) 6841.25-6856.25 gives 0.090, 6.51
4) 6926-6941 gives 0.048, 8.85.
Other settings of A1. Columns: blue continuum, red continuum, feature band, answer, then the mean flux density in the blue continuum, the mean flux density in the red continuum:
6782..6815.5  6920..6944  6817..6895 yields 0.10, 5.89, 8.79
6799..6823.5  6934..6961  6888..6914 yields 0.14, 6.15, 9.52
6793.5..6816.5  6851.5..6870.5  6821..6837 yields -0.07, 6.04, 6.08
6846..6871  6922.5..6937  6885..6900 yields 0.07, 6.23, 8.74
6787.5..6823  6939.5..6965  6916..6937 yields 0.10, 6.02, 9.76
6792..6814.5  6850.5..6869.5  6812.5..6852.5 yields -0.07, 6.05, 6.07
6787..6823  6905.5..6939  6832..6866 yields 0.08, 6.01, 8.32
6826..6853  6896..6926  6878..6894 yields 0.07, 6.59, 7.69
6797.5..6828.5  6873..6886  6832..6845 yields -0.04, 6.16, 6.69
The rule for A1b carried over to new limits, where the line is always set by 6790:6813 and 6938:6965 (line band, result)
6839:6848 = 0.046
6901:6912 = 0.135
